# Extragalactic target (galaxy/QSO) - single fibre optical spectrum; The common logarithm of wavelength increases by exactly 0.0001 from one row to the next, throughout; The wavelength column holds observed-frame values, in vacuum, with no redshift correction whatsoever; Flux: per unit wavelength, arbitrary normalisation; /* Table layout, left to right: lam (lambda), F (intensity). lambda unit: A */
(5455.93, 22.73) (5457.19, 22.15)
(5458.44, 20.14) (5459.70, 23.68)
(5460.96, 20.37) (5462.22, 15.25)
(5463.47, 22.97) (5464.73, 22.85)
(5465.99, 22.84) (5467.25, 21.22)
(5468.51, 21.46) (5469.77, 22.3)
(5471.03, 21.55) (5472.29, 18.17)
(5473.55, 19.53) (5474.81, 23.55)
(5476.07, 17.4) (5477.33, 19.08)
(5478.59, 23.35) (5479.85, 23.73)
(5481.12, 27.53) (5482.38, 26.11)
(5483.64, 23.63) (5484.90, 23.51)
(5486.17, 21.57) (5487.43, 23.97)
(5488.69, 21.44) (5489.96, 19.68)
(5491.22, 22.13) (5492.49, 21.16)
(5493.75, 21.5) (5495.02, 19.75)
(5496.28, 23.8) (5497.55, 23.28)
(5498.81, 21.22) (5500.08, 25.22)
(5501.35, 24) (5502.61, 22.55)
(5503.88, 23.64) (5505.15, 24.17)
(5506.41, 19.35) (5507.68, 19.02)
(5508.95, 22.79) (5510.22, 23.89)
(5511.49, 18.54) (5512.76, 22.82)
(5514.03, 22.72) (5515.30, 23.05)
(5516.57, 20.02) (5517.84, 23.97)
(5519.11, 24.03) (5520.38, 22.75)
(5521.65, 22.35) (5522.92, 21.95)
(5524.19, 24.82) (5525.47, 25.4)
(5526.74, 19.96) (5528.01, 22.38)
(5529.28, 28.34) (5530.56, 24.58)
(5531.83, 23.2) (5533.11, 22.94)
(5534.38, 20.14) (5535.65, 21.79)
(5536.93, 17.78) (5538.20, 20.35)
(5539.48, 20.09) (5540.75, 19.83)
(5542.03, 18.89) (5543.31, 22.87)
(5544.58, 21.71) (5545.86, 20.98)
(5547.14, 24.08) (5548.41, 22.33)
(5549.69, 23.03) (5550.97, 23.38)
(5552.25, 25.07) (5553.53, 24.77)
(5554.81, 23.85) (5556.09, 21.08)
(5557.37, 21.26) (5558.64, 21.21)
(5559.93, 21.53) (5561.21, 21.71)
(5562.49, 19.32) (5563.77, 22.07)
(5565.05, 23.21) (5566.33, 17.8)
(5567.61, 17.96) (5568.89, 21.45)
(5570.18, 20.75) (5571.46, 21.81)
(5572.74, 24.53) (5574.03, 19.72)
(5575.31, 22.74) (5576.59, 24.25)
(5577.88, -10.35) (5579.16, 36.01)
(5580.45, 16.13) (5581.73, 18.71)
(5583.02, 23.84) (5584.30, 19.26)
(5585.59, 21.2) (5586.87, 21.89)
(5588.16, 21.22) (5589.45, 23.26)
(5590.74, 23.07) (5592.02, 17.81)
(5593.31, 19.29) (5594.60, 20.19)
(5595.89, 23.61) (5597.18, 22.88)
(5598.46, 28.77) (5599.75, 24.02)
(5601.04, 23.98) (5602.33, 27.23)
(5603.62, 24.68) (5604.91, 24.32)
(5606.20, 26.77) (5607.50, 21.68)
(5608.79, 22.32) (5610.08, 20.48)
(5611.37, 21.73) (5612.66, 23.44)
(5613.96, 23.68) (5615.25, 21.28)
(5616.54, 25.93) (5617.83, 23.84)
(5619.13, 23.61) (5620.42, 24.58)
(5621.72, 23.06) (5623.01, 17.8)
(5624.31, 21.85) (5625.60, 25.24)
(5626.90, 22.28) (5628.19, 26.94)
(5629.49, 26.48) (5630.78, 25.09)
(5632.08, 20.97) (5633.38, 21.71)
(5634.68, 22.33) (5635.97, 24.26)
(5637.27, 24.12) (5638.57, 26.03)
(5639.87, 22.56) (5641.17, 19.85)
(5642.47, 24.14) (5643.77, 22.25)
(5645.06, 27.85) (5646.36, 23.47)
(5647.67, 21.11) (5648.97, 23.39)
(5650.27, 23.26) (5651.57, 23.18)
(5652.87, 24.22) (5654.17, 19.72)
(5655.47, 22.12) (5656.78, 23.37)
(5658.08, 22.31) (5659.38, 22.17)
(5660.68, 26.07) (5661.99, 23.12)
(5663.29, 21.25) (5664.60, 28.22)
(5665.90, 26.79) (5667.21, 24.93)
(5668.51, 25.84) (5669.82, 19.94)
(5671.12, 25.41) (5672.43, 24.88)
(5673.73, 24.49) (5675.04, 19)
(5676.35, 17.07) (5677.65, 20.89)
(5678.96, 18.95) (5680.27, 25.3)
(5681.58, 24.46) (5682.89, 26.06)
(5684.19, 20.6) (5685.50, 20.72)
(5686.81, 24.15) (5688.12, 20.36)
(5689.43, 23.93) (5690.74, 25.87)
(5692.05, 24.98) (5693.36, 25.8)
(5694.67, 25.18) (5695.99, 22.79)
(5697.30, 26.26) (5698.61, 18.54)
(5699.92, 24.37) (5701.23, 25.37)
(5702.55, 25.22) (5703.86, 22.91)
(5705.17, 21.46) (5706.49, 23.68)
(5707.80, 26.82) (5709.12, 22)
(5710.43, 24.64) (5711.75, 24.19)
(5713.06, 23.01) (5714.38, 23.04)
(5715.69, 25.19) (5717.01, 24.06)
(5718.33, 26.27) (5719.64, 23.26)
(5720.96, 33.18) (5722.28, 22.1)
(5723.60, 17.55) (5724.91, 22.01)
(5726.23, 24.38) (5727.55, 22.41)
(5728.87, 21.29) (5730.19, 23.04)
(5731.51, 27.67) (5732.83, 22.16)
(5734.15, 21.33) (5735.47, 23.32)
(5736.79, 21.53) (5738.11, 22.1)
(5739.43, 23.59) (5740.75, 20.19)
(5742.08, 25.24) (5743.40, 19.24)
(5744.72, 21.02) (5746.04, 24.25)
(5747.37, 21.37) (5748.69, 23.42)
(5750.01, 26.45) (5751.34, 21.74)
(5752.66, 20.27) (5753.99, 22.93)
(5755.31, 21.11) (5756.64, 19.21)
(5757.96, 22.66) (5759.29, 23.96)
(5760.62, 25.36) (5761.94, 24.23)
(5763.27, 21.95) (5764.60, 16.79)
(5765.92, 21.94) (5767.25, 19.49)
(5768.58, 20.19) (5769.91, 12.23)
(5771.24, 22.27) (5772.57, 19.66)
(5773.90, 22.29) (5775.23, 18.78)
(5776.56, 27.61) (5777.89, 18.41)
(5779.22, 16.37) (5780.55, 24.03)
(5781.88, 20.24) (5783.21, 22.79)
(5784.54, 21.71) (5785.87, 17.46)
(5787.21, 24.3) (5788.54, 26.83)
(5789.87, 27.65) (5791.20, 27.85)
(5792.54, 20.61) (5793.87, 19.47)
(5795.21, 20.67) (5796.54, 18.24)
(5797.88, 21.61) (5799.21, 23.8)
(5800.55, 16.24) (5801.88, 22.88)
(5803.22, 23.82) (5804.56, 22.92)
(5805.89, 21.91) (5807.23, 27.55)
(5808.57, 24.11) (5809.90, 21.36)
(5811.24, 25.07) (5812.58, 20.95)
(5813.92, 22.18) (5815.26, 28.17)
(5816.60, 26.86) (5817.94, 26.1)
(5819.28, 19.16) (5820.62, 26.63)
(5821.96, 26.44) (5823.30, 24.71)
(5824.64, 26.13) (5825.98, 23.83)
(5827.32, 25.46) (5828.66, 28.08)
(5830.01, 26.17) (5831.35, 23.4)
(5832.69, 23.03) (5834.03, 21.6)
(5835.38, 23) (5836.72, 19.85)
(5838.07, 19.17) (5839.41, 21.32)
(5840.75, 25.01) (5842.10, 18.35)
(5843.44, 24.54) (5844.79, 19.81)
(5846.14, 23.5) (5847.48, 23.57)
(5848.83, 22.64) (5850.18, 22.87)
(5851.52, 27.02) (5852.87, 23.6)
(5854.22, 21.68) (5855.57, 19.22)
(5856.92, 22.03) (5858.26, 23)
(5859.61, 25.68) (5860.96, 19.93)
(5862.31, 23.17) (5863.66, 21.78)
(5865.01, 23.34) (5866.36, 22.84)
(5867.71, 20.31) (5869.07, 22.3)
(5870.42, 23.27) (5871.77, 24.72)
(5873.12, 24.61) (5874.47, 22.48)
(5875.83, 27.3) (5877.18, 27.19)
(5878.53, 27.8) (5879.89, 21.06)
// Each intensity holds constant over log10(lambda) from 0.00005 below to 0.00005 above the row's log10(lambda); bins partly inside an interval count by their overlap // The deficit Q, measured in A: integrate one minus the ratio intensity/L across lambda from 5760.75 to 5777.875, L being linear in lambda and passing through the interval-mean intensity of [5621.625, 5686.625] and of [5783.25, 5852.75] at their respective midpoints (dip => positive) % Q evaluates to 1.9 A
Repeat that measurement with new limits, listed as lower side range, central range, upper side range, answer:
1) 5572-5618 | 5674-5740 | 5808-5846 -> -1.48 A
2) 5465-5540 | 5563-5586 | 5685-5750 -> 2.65 A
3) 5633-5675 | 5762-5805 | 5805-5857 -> 4.00 A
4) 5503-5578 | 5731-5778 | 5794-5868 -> 1.70 A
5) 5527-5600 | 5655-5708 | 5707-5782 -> -3.27 A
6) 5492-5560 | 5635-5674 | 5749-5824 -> -2.32 A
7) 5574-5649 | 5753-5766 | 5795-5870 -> 0.51 A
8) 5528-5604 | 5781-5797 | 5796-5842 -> 0.54 A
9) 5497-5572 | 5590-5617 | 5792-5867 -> -1.04 A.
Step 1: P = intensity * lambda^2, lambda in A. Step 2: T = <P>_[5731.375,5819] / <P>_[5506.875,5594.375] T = 1.1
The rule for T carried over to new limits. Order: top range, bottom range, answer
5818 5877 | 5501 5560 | 1.16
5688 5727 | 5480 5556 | 1.14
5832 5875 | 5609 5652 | 1.04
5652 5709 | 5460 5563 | 1.12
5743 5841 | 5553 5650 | 1.08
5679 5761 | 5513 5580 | 1.14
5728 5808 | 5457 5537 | 1.09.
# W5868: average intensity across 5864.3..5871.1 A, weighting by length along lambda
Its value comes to 22.4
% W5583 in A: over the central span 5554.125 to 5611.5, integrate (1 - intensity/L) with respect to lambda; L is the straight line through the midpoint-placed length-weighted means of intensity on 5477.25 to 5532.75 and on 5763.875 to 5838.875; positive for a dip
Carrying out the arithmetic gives 2.9 A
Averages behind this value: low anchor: 22.8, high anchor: 22.5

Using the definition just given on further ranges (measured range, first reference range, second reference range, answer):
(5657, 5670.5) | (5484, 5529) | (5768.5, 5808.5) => -1.2 A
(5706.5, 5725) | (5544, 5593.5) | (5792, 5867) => -1.7 A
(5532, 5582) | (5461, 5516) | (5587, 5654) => 3.7 A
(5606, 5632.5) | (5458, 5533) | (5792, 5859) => -0.8 A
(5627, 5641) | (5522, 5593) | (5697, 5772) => -1.2 A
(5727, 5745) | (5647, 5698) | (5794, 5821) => 0.5 A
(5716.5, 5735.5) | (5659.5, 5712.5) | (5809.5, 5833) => 0.2 A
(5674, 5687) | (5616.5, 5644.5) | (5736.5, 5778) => 0.6 A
